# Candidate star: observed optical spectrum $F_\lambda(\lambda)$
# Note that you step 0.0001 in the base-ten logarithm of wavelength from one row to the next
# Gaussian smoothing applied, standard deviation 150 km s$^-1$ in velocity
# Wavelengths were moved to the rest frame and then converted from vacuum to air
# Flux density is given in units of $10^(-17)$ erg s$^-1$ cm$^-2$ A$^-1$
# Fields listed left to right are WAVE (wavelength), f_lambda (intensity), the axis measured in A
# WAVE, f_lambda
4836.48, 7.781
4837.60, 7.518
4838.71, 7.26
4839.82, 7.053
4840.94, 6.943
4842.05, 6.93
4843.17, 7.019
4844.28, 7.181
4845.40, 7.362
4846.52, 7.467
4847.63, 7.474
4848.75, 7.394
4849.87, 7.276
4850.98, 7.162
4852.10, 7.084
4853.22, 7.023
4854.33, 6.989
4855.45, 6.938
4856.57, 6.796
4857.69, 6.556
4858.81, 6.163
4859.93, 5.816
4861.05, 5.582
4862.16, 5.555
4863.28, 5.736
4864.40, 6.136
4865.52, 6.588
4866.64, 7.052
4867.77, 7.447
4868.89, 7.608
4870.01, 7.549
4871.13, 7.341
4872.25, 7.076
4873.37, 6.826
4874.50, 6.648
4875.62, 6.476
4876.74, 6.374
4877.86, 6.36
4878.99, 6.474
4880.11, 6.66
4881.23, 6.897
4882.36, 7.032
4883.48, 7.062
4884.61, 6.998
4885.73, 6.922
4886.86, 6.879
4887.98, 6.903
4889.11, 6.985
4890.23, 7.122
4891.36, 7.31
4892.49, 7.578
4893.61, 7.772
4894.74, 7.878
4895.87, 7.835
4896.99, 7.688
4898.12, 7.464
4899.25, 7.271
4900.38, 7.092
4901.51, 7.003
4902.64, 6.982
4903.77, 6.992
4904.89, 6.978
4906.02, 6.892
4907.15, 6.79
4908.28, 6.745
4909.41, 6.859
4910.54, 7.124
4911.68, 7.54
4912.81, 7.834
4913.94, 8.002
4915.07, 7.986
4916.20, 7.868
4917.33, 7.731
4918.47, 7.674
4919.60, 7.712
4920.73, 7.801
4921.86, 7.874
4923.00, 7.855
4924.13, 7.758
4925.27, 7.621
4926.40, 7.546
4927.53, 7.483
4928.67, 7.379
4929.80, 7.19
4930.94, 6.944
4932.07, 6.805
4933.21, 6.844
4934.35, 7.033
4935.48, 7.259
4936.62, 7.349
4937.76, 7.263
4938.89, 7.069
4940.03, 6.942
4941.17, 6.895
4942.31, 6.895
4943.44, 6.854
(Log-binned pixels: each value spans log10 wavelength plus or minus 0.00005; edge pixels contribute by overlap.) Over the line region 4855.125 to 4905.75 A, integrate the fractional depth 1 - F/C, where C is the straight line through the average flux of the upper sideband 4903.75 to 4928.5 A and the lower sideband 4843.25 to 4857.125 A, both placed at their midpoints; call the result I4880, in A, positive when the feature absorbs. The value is 2.9 A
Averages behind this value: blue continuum 7.17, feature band 6.9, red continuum 7.5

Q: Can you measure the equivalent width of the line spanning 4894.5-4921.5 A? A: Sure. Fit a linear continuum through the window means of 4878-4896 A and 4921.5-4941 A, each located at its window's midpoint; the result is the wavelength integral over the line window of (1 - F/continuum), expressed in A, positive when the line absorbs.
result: -0.8 A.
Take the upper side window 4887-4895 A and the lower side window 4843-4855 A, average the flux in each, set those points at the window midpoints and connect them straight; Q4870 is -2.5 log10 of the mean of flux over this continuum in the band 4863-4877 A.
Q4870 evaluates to 0.06 mag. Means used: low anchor 7.23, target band 6.87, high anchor 7.32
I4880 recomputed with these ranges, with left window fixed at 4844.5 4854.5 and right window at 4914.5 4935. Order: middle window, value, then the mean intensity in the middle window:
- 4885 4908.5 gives 0.68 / 7.2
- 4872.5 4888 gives 1.28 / 6.75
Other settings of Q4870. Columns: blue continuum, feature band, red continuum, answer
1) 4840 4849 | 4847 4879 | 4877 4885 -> 0.04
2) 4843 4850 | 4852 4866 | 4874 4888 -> 0.12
